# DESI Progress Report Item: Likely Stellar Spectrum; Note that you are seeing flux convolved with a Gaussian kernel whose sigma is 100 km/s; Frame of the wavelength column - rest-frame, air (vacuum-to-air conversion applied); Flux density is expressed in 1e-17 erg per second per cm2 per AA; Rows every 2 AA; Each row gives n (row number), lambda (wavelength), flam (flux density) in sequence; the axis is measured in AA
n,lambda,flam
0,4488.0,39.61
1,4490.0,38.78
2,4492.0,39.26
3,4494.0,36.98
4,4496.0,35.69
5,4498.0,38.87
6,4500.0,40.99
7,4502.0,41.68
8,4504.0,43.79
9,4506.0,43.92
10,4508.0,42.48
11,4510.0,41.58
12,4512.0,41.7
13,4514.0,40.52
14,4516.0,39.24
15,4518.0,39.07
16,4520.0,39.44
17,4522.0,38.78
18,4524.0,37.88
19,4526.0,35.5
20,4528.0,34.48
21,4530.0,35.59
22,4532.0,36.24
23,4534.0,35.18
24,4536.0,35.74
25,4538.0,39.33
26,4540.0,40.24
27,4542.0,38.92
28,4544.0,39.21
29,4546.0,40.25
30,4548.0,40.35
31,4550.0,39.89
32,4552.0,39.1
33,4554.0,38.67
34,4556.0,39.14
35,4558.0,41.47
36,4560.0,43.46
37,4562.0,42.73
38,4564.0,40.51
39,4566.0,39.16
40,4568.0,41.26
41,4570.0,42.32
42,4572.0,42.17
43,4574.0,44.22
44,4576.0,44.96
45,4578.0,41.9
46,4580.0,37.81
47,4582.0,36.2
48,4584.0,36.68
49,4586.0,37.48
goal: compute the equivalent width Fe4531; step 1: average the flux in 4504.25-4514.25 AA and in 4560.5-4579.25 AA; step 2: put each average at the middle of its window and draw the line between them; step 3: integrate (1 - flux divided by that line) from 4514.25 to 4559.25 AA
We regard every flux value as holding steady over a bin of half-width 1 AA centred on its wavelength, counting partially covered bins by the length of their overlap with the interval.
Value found 4.0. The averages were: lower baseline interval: 42.3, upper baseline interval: 42.1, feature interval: 38.4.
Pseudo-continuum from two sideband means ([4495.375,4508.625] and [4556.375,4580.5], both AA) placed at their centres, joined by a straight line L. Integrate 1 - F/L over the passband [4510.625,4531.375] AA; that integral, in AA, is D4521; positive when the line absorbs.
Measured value 1.6 AA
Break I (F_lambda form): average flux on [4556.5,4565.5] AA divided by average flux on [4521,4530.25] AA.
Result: 1.14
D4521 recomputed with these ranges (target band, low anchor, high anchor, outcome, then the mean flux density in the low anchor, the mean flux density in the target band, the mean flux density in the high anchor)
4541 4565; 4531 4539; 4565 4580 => -0.7 AA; 36.6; 40.3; 42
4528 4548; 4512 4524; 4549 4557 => 0.8 AA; 39.5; 37.8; 39.2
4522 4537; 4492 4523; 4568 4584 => 1.7 AA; 40.3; 36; 41.1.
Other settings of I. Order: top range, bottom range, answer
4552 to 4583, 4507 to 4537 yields 1.07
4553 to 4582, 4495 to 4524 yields 1.02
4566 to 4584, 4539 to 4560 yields 1.03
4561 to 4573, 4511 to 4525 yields 1.05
